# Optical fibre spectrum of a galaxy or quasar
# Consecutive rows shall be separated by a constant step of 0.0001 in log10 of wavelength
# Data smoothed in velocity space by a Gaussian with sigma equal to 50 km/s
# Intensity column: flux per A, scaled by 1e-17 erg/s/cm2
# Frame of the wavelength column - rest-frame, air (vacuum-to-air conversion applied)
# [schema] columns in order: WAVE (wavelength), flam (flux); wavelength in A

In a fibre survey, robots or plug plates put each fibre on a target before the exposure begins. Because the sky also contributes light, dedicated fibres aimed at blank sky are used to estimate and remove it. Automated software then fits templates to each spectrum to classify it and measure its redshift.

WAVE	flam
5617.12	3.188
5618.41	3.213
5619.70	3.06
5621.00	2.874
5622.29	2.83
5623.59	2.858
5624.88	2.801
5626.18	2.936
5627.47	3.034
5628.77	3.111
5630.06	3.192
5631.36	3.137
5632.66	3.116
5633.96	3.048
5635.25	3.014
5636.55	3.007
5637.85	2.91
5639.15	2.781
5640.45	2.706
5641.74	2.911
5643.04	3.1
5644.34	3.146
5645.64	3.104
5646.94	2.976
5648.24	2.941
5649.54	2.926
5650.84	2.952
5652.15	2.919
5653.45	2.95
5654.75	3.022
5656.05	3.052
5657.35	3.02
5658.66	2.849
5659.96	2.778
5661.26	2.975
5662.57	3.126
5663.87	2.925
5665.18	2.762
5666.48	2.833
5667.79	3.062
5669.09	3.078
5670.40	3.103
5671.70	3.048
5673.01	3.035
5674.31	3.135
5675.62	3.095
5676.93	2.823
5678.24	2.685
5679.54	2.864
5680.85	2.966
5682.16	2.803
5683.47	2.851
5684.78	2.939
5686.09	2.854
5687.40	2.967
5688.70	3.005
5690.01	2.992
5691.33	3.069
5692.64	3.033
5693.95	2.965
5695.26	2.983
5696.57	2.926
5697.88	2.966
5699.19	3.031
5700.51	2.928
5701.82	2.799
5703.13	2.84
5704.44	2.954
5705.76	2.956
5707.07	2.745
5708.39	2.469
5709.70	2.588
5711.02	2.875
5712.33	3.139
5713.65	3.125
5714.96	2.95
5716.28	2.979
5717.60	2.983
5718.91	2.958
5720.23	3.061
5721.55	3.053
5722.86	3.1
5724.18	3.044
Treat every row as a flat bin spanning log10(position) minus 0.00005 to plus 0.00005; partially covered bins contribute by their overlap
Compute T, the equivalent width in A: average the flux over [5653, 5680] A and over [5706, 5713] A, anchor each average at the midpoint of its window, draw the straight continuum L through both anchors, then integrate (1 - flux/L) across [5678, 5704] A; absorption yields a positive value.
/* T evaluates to -0.66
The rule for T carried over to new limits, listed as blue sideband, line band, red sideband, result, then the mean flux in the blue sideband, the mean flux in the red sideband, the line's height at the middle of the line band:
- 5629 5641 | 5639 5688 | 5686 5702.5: 0.52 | 3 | 2.97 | 2.98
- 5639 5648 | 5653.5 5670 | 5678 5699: -0.01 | 2.97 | 2.94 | 2.96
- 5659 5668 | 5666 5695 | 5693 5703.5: -0.40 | 2.91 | 2.94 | 2.92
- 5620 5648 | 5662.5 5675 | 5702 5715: -0.35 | 2.98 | 2.86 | 2.92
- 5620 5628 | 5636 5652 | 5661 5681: -0.15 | 2.89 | 2.97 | 2.93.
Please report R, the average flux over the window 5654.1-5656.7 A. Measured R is 3.04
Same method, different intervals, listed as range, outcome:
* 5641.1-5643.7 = 3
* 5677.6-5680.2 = 2.78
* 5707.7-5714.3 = 2.84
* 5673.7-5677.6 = 3.01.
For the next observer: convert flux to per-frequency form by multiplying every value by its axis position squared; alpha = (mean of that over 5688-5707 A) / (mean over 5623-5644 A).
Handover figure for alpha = 1.0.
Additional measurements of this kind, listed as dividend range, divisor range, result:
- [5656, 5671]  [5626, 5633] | 0.97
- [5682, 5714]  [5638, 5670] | 1.00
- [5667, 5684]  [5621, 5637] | 1.00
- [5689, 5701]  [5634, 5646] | 1.03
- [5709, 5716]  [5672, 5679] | 1.01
